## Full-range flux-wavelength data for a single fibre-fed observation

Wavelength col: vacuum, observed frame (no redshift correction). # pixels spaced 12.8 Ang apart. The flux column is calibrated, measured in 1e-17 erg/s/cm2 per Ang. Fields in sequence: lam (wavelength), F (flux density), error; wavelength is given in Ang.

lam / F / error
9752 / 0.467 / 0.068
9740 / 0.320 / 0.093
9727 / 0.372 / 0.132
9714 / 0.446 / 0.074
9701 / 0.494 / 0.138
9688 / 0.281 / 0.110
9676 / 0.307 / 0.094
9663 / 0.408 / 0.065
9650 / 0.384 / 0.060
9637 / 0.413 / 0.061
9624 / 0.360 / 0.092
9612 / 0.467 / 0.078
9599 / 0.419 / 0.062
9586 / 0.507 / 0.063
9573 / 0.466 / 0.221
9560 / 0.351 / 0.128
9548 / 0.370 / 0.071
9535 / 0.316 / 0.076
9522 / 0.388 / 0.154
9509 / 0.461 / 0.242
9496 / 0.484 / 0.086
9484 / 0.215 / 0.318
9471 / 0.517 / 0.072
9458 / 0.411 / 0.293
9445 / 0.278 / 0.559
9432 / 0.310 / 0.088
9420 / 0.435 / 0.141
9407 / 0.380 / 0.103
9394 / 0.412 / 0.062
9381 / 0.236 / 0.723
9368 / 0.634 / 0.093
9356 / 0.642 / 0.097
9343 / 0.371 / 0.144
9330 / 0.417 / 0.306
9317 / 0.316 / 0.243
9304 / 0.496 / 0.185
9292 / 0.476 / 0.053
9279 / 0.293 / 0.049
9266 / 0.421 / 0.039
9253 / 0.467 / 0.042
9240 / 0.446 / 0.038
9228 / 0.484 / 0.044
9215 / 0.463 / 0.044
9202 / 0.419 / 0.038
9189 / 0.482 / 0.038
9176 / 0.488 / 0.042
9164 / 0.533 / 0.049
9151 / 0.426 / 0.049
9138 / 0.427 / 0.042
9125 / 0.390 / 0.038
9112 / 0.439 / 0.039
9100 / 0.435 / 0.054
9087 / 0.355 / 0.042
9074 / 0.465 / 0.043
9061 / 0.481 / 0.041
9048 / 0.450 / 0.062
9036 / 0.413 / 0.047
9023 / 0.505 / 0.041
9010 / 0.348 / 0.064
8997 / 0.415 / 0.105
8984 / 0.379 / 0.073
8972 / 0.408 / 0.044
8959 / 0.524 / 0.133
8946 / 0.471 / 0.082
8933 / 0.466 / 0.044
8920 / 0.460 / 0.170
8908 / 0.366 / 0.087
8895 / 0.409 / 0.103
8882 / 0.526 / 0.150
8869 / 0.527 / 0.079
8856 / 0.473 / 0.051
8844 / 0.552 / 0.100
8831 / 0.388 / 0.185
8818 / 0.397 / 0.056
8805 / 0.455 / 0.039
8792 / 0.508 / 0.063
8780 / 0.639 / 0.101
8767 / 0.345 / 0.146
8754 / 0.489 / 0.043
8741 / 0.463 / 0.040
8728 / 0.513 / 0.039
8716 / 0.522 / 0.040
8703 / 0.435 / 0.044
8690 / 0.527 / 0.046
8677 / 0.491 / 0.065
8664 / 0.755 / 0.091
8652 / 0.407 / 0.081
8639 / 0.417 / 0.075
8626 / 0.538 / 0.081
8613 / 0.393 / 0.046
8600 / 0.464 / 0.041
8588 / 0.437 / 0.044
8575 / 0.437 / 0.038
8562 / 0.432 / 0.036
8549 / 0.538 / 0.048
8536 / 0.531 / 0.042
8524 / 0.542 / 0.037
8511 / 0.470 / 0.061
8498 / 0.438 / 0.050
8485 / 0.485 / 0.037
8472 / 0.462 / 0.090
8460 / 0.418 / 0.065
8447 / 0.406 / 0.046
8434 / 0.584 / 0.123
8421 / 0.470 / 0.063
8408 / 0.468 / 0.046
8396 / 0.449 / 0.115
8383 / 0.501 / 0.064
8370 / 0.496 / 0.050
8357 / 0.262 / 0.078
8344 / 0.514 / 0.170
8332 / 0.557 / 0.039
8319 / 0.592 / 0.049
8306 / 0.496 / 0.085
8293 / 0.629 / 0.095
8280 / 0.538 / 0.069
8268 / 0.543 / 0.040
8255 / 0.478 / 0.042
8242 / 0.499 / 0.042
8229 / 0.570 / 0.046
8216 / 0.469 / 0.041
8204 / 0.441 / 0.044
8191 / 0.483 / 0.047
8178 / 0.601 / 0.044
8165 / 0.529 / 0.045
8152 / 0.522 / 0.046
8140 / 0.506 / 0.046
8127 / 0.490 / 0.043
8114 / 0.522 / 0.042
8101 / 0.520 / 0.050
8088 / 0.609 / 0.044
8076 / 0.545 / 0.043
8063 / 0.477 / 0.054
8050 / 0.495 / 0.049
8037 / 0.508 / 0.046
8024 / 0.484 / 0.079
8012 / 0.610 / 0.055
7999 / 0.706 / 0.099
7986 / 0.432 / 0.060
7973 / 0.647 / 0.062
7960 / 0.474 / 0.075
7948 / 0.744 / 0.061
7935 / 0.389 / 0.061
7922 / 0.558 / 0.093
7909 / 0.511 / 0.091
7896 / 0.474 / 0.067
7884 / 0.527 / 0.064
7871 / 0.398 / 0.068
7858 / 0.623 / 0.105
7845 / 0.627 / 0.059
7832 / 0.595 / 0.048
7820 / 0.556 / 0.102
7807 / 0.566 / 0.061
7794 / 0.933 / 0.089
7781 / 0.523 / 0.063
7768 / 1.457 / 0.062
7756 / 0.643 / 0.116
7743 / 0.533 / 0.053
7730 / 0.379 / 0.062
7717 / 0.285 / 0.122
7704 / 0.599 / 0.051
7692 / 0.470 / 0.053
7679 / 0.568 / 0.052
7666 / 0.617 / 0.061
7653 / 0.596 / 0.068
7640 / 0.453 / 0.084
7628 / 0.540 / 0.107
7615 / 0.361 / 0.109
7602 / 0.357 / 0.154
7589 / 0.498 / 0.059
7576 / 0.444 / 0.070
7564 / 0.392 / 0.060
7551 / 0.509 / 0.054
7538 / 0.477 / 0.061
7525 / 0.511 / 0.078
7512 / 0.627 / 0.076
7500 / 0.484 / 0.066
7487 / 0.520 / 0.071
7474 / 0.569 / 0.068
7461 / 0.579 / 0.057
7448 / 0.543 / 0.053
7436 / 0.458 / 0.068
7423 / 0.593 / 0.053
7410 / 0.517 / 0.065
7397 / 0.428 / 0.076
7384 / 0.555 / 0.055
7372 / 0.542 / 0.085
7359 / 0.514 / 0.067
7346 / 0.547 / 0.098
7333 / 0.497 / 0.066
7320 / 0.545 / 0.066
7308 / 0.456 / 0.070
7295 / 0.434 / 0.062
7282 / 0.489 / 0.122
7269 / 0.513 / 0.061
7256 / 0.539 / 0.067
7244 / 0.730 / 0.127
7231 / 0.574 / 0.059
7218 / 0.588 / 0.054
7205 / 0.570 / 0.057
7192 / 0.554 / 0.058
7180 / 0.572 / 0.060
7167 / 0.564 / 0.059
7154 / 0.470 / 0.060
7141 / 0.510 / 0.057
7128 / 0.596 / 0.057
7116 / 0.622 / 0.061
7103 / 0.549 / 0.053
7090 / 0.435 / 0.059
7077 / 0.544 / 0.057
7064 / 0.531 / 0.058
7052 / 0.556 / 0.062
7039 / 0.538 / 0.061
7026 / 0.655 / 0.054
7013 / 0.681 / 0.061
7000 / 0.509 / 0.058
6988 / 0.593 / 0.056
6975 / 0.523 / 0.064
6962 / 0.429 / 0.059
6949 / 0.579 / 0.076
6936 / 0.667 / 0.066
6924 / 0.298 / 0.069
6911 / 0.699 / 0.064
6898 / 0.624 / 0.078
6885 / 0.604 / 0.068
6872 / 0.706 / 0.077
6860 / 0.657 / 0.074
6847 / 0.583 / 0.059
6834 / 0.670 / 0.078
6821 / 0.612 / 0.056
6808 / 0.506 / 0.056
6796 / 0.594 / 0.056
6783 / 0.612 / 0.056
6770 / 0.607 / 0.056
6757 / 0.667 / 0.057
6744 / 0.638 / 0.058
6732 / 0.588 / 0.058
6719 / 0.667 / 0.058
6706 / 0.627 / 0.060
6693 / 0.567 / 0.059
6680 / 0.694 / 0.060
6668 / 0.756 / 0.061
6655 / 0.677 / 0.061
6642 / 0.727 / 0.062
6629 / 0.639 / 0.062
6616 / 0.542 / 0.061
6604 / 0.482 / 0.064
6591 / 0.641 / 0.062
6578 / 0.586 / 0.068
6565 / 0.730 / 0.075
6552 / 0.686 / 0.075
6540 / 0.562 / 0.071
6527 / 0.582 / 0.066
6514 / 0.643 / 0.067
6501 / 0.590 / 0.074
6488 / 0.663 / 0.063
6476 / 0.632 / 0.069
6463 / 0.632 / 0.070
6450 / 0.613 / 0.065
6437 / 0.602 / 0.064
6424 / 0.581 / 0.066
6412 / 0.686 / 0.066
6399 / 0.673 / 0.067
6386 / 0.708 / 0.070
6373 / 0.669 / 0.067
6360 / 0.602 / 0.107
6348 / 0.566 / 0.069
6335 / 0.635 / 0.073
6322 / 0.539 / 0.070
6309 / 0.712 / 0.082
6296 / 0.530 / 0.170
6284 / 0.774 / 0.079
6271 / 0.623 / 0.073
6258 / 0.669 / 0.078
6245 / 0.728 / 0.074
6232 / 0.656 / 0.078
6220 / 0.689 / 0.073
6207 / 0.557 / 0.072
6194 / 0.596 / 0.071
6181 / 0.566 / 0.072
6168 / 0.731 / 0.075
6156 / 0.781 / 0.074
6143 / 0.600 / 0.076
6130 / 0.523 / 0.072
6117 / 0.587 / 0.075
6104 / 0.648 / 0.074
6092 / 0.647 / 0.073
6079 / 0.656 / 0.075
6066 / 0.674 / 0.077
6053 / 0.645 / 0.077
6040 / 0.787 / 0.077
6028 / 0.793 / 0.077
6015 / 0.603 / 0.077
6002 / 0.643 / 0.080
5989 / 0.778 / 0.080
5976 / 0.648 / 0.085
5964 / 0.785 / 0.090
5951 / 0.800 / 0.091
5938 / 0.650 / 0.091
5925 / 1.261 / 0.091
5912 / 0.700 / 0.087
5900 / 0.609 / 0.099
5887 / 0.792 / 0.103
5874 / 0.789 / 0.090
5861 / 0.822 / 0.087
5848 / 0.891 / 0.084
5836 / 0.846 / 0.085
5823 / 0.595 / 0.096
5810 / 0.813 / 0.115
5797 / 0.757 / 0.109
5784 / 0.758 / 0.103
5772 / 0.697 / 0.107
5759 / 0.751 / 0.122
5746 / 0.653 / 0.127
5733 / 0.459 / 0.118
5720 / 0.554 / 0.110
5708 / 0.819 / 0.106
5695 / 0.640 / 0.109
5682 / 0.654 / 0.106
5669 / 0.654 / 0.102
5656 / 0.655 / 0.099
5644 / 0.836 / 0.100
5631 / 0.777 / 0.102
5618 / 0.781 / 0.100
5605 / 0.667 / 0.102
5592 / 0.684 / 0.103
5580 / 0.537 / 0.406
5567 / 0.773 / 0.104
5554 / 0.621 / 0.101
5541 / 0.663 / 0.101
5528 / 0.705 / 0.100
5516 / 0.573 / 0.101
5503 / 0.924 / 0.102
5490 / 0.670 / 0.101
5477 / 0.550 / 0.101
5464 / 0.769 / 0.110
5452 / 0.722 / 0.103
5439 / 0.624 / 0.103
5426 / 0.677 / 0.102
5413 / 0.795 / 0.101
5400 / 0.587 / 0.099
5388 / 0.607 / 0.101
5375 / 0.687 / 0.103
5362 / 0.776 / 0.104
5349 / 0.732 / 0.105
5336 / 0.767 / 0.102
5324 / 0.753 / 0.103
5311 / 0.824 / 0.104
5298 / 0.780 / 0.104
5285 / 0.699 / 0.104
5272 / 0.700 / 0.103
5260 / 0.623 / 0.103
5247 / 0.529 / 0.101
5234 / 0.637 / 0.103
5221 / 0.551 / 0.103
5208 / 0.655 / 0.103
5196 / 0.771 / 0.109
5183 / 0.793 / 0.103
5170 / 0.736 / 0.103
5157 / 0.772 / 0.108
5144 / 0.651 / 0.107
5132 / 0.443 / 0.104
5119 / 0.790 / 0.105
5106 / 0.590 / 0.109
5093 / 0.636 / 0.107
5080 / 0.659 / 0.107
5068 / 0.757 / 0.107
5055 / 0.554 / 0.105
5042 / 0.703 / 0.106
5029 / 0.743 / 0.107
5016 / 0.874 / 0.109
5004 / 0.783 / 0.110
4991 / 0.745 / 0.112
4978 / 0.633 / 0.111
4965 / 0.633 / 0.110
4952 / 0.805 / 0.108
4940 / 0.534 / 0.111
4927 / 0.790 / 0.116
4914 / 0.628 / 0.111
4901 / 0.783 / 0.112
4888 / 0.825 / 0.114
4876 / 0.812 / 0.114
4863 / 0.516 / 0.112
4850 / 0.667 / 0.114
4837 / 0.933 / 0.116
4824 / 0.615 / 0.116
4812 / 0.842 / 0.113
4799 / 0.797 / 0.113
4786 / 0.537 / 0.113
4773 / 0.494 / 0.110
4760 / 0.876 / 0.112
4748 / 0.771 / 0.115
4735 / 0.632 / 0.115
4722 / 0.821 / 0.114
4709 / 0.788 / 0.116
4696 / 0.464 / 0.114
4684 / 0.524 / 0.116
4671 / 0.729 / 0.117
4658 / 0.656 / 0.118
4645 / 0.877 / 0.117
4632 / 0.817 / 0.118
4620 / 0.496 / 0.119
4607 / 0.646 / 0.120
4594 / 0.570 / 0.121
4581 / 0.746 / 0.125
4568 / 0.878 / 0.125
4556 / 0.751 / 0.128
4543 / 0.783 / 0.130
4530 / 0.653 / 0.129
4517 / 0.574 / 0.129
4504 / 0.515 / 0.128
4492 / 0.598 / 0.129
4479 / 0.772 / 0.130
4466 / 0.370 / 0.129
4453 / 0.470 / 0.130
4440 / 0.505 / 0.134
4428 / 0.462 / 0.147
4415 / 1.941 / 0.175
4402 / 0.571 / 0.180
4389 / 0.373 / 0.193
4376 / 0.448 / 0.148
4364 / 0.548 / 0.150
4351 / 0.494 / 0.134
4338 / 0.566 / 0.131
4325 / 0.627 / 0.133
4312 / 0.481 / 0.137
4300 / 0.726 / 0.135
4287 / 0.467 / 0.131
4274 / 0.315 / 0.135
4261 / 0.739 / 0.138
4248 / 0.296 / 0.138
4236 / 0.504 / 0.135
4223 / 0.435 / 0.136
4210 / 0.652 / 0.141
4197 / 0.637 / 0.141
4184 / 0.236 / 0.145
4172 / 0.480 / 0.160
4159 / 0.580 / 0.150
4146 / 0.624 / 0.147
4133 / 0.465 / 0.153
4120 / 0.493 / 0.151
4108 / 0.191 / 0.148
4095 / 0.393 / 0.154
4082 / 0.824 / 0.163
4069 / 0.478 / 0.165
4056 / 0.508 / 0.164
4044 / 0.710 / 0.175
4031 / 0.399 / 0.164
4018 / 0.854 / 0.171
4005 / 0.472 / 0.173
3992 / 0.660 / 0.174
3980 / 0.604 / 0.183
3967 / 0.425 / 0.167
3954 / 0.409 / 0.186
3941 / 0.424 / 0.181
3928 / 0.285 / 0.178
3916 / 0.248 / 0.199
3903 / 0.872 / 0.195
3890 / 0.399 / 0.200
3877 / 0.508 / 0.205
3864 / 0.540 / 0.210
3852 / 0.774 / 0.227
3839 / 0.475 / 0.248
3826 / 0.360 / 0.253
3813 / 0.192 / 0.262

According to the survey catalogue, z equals 0.18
